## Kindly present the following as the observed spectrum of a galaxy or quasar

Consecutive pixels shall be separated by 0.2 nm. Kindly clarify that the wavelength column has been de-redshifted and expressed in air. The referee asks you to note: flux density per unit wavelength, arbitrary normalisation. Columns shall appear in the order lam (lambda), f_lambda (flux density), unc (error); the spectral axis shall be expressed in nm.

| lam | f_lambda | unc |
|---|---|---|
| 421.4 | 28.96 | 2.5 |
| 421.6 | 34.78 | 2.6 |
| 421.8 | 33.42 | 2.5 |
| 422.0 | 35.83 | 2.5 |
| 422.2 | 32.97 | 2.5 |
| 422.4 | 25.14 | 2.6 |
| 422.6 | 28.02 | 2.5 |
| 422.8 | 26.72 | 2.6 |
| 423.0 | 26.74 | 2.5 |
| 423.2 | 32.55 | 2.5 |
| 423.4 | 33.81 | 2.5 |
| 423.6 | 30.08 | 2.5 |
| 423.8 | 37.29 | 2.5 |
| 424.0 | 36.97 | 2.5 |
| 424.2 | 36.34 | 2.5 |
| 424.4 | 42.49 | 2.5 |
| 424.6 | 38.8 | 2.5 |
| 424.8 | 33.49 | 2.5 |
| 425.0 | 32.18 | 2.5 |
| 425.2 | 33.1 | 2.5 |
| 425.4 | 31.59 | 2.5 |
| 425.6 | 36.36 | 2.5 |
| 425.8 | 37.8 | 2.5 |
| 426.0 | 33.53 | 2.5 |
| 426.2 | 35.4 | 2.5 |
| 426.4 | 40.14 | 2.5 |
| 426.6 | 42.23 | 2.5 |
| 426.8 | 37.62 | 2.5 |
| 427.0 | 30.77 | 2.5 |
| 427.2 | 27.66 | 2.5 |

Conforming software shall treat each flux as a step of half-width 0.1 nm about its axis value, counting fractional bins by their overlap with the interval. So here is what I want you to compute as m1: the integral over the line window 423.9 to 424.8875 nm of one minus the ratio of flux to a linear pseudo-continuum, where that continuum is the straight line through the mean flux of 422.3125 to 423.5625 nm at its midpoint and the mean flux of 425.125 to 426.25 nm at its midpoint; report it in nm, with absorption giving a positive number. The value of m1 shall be -0.18 nm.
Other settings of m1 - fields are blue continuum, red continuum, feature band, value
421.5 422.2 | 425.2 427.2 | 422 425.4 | 0.19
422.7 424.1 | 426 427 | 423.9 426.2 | -0.05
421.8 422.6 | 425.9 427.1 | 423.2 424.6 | -0.12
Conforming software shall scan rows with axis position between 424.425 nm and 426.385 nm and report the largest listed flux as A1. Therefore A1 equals 38.8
